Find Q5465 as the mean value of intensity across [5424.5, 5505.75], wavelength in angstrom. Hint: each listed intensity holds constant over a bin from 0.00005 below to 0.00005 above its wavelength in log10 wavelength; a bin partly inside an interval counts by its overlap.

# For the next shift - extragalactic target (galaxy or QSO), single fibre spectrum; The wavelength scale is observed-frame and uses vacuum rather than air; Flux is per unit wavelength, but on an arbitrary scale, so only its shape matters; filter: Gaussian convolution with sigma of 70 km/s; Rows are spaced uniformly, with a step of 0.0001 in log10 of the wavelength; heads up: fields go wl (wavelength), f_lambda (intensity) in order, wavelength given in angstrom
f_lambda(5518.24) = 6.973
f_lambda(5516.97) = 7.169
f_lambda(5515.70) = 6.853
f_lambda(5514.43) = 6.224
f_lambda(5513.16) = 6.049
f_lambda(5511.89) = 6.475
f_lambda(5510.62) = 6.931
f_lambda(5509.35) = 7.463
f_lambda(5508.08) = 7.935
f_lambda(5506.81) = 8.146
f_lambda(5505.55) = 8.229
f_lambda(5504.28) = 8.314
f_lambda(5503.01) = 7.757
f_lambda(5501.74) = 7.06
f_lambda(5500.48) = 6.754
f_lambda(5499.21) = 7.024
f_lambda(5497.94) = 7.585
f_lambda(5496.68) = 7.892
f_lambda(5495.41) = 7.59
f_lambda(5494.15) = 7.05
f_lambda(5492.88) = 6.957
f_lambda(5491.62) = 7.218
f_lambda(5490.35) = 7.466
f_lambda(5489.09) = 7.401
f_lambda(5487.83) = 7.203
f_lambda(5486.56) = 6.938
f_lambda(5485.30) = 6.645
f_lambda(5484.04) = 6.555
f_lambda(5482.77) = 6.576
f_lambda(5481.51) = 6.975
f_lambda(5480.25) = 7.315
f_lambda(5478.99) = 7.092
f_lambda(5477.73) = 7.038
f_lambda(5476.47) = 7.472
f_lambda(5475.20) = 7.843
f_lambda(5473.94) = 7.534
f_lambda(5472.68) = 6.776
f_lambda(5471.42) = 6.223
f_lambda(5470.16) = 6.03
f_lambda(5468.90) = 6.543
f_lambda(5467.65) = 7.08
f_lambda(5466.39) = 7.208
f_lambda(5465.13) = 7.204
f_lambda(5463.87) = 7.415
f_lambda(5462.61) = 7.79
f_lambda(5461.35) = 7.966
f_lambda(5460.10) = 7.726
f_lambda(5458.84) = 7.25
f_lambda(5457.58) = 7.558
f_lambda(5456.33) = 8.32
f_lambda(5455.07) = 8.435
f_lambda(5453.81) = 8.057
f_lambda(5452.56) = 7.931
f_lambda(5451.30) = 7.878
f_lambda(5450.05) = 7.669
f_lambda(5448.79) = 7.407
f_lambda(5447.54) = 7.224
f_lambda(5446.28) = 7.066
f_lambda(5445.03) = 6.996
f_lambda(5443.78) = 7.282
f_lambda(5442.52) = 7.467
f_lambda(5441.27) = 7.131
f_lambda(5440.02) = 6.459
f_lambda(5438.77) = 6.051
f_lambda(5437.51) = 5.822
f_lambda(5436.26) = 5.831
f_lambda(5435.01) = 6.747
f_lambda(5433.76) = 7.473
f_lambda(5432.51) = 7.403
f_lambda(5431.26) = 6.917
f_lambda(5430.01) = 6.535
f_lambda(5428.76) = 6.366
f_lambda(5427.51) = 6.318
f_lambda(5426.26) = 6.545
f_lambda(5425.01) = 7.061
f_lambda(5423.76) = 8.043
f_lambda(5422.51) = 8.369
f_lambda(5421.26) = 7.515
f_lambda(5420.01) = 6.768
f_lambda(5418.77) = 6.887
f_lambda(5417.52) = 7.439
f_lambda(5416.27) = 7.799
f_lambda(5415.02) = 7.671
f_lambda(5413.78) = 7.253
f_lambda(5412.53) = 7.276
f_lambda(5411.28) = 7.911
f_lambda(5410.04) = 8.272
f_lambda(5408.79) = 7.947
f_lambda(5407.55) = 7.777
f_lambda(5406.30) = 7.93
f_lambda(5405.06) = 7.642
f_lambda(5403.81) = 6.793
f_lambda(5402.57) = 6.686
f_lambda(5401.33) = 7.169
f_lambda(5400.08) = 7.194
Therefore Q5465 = 7.17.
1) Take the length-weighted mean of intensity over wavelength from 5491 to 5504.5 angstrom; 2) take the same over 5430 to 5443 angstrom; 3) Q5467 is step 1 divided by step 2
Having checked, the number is 1.09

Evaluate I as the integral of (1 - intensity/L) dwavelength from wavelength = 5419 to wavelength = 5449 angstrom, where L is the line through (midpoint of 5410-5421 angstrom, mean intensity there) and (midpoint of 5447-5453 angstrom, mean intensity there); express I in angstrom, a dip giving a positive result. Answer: 2.4 angstrom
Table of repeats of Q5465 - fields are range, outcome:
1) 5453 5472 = 7.4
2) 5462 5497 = 7.1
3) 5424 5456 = 7.07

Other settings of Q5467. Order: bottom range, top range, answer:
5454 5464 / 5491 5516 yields 0.93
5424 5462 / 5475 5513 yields 1.01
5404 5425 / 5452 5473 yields 0.97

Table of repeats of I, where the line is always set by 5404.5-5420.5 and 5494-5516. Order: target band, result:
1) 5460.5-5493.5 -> 1.3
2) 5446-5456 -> -0.4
